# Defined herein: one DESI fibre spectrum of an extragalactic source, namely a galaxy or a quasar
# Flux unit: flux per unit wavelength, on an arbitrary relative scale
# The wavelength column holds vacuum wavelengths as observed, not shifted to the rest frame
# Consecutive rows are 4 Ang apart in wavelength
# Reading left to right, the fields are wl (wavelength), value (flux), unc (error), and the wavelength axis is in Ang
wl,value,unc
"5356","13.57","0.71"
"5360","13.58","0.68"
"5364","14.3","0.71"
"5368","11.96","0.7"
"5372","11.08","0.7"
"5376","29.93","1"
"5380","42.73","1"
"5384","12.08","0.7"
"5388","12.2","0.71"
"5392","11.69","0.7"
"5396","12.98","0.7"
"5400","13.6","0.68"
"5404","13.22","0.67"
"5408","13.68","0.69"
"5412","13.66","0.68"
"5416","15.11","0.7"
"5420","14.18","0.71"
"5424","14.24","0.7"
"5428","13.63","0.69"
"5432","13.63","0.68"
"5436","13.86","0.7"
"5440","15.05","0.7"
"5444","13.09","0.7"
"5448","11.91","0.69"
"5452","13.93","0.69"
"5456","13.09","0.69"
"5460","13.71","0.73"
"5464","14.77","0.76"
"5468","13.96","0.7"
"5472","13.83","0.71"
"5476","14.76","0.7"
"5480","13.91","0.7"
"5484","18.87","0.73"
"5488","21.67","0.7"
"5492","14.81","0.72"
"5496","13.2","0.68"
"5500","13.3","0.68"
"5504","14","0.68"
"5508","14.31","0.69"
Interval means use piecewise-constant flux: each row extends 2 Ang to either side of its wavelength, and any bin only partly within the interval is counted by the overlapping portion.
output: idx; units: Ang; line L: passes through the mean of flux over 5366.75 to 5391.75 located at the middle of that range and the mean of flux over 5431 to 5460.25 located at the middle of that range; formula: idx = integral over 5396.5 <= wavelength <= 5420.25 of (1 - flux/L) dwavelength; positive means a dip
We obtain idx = 4.3 Ang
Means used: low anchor 19.7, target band 13.8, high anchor 13.5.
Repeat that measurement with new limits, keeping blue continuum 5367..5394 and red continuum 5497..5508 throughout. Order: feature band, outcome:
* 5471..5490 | -2.7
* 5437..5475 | 4.8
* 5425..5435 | 1.9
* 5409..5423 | 2.6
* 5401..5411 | 2.5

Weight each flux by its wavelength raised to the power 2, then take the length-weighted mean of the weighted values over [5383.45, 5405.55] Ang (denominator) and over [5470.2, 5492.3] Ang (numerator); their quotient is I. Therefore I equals 1.34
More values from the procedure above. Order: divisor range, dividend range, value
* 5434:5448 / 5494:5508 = 1.02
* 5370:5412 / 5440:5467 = 0.81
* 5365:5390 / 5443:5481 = 0.72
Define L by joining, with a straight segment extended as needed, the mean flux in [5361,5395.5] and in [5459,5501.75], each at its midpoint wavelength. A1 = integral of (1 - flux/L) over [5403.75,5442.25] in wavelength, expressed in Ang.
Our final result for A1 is 6.10 Ang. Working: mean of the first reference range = 17.9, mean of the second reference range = 15.2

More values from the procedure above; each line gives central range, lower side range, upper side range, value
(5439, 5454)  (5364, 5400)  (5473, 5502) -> 2.8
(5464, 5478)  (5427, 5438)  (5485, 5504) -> 0.6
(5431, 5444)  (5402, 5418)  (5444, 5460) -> -0.7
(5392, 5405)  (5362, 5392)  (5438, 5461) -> 3.1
